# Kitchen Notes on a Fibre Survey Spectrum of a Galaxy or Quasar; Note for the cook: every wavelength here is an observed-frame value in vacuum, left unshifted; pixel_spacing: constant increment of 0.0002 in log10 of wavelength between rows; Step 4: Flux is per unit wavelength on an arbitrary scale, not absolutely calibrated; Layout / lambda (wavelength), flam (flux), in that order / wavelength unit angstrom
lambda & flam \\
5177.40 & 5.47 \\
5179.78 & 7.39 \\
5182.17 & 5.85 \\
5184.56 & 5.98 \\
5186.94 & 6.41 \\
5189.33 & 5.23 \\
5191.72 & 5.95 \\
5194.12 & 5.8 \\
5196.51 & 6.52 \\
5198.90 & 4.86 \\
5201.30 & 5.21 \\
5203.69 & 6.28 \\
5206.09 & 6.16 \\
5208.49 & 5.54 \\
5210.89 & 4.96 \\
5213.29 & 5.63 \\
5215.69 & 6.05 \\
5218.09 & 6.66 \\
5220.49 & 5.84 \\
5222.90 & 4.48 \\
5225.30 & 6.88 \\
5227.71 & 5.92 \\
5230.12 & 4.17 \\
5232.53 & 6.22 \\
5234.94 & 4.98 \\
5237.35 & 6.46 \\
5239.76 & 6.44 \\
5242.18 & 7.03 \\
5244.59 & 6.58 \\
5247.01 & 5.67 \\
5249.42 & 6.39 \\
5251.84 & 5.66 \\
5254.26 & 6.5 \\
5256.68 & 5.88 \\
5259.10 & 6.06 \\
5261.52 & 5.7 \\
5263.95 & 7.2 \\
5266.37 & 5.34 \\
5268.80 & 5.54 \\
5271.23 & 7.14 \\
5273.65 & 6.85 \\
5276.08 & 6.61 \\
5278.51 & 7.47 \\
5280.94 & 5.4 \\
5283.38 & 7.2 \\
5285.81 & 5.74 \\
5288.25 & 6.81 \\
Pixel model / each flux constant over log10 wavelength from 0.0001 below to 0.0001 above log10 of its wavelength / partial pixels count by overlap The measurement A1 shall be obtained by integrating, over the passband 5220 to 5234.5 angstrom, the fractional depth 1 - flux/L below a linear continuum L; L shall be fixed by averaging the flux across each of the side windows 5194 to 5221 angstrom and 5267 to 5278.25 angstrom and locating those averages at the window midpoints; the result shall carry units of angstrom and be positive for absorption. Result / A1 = 1.2 angstrom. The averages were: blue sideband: 5.79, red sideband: 6.55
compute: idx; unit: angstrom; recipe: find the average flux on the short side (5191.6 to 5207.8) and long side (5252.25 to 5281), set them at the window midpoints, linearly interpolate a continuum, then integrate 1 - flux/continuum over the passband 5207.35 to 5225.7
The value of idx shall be 0.7 angstrom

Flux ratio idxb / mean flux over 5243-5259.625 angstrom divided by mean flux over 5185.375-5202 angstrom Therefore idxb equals 1.07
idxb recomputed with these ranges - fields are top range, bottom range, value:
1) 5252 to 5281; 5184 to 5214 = 1.10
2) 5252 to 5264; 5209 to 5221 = 1.05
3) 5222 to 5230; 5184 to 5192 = 0.95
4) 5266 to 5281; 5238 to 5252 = 1.02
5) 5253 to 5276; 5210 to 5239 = 1.10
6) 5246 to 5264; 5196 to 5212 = 1.08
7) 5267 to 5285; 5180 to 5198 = 1.09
